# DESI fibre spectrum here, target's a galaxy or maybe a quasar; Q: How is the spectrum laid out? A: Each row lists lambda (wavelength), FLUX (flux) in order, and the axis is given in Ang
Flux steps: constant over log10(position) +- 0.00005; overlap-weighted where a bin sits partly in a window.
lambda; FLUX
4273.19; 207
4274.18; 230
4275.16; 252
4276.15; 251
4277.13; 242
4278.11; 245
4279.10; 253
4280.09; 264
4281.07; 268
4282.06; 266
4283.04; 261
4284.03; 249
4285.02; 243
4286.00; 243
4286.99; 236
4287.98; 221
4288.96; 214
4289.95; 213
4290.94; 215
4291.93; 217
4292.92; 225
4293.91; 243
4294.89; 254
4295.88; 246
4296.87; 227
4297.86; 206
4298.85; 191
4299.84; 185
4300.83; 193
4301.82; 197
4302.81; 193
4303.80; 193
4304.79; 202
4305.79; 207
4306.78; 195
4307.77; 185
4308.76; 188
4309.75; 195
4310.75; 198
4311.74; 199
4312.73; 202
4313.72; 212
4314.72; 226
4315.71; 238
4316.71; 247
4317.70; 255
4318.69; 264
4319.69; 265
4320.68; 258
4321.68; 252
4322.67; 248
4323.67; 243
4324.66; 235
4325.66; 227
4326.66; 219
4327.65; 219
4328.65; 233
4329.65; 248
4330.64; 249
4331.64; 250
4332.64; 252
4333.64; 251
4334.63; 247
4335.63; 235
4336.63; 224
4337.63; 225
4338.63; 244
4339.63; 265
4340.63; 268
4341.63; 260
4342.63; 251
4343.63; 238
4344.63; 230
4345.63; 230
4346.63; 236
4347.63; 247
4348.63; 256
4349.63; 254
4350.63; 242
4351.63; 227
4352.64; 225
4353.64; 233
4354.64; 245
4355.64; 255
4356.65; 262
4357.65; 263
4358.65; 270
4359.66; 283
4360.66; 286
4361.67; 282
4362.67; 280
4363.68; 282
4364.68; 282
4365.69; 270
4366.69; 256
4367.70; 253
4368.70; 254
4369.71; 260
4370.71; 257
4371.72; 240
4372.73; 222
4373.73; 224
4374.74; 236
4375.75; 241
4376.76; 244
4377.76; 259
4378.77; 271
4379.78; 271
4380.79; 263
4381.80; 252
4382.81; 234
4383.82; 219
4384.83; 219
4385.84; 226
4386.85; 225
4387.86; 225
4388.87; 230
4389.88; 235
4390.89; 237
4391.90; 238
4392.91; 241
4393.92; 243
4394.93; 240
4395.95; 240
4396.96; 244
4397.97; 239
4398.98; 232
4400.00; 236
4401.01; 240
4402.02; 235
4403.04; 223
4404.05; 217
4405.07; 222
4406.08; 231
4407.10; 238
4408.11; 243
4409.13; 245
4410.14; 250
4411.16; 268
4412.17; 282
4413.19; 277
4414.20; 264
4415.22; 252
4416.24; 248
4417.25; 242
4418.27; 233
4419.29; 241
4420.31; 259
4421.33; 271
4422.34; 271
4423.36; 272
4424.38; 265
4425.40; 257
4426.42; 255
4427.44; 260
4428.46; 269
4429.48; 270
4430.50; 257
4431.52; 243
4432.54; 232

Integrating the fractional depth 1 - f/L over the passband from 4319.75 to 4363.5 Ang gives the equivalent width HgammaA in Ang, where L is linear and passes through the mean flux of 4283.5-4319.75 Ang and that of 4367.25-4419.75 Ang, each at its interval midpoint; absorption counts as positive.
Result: -3.7 Ang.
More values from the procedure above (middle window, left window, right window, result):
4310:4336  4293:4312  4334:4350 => -1.29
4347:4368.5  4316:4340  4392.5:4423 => -1.32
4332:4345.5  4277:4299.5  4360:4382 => 0.26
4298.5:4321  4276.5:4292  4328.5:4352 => 2.83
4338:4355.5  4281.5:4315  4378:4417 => -1.19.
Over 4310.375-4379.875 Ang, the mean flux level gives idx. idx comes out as 247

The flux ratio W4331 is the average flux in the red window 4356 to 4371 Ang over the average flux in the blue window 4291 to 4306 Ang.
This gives 1.3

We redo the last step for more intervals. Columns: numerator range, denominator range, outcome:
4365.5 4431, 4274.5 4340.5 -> 1.07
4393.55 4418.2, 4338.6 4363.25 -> 0.96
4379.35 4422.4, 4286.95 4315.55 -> 1.16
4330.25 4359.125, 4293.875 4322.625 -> 1.13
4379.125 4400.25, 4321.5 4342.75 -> 0.98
